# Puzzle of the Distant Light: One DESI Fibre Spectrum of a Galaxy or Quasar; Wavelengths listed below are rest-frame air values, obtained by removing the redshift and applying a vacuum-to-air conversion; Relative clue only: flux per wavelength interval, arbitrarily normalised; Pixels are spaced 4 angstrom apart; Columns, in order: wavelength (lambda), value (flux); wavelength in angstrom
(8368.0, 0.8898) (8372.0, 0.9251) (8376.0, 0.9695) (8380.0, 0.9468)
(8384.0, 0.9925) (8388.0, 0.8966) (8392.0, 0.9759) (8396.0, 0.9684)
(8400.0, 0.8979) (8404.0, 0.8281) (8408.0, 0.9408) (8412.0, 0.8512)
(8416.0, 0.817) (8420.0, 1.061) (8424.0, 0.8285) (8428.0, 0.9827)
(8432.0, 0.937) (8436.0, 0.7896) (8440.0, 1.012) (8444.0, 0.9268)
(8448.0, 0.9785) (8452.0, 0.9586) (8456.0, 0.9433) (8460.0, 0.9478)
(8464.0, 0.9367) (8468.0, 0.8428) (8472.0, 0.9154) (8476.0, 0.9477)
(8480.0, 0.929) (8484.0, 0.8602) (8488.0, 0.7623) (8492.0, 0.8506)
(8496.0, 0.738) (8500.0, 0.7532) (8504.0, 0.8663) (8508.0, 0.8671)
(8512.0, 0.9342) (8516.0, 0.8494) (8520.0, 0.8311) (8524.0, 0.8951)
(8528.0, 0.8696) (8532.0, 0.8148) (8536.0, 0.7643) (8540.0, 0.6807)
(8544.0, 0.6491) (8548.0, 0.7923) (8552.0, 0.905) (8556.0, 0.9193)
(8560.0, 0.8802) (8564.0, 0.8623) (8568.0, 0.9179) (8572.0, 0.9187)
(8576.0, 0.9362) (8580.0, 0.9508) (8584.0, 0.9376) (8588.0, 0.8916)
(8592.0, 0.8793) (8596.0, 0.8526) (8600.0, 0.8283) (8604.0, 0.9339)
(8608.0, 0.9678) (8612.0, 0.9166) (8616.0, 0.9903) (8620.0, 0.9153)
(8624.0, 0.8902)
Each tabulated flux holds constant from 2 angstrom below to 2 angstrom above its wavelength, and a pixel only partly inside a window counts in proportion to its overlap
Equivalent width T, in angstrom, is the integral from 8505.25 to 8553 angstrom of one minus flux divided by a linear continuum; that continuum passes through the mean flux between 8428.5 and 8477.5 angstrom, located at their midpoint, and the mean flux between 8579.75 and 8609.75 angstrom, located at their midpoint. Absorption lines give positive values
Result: 4.95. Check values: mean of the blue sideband 0.929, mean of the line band 0.82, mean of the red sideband 0.902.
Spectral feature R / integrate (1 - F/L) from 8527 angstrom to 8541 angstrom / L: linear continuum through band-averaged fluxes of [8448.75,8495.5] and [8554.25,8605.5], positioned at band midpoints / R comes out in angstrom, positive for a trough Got 1.80 angstrom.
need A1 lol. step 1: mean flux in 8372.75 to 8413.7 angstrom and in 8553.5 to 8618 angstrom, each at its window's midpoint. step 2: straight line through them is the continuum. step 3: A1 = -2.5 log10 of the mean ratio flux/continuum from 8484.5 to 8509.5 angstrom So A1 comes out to 0.14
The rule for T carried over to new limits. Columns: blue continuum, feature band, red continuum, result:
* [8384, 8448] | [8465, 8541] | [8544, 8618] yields 5.3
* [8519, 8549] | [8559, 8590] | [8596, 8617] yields -1.9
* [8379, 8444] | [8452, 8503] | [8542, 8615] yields 2.0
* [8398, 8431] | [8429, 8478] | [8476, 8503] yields -3.8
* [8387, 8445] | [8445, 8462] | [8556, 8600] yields -0.8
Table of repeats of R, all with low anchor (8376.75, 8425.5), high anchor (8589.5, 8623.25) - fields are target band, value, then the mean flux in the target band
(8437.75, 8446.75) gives -0.5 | 0.965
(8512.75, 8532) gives 1.1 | 0.861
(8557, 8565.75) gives 0.3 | 0.877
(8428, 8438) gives 0.3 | 0.887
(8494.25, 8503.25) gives 1.5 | 0.763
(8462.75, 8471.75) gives 0.2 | 0.891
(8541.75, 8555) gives 1.8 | 0.791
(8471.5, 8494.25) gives 1.0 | 0.874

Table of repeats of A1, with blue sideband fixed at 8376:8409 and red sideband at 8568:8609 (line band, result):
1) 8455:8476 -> 0.006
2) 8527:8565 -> 0.130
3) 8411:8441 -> 0.024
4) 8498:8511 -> 0.102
